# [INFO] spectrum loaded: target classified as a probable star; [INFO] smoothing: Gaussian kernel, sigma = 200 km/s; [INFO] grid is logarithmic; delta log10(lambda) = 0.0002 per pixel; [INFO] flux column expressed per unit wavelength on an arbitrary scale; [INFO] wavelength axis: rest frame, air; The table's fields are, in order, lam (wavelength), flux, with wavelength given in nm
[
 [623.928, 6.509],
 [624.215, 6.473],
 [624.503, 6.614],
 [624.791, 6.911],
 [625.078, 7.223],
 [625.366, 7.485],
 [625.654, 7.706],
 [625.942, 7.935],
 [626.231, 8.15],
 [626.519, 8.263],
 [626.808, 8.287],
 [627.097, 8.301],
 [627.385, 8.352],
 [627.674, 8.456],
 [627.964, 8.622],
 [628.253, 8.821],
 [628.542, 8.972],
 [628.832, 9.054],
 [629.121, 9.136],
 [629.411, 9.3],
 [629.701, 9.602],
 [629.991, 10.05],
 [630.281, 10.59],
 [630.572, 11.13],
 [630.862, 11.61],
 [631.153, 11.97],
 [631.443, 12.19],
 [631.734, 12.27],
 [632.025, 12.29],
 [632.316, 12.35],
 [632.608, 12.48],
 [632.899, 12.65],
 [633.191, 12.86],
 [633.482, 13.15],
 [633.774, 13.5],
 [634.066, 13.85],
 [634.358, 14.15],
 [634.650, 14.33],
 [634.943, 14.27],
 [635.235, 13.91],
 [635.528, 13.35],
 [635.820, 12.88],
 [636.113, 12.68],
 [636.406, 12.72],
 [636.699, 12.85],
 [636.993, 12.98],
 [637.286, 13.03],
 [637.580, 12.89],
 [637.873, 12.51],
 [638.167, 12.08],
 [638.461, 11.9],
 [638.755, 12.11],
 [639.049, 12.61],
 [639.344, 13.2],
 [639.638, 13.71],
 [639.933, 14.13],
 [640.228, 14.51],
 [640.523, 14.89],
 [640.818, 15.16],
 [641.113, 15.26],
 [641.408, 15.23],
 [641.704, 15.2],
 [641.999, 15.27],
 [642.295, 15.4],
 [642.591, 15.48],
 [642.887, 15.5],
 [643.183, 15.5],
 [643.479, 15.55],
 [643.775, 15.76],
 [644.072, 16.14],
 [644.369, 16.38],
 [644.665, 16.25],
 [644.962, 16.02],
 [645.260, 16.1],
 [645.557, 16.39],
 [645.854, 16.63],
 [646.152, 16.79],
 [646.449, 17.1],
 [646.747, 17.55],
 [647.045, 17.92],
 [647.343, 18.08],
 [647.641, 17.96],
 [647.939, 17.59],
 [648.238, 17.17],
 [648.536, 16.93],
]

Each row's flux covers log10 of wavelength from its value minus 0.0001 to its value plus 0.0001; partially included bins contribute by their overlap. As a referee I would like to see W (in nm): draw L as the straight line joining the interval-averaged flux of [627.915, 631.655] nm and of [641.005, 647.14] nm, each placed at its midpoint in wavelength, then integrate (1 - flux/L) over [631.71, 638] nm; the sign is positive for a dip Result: -0.46 nm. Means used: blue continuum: 10.2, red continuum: 16.1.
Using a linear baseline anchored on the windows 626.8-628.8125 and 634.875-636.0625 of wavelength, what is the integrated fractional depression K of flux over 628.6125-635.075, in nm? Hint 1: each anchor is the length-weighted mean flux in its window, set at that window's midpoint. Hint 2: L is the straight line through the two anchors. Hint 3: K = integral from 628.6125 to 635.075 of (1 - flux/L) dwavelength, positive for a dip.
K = -0.40 nm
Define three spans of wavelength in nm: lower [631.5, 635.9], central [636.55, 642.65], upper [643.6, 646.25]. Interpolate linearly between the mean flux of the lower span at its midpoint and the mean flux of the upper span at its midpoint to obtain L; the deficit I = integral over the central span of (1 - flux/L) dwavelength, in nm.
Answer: 0.42 nm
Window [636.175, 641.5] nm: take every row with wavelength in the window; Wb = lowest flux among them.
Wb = 11.9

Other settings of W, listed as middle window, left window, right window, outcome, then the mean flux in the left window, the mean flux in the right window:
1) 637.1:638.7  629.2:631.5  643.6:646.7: 0.132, 10.7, 16.4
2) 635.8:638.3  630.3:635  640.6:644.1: 0.217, 12.7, 15.4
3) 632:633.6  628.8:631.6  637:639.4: -0.209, 10.5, 12.5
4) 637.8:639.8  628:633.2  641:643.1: 0.209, 10.9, 15.3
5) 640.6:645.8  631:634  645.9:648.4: 0.153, 12.6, 17.5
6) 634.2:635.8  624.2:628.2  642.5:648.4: -0.280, 7.84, 16.6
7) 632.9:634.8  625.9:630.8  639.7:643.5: -0.326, 9.07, 15.1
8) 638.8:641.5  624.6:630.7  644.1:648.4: 0.012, 8.66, 17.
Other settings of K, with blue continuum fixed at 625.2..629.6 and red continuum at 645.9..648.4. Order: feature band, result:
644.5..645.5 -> 0.02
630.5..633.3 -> -0.45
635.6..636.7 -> -0.03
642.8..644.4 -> 0.01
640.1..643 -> -0.05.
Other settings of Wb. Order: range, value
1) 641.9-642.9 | 15.27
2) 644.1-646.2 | 16.02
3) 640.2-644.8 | 14.51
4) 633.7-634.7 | 13.5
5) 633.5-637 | 12.68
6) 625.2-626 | 7.485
